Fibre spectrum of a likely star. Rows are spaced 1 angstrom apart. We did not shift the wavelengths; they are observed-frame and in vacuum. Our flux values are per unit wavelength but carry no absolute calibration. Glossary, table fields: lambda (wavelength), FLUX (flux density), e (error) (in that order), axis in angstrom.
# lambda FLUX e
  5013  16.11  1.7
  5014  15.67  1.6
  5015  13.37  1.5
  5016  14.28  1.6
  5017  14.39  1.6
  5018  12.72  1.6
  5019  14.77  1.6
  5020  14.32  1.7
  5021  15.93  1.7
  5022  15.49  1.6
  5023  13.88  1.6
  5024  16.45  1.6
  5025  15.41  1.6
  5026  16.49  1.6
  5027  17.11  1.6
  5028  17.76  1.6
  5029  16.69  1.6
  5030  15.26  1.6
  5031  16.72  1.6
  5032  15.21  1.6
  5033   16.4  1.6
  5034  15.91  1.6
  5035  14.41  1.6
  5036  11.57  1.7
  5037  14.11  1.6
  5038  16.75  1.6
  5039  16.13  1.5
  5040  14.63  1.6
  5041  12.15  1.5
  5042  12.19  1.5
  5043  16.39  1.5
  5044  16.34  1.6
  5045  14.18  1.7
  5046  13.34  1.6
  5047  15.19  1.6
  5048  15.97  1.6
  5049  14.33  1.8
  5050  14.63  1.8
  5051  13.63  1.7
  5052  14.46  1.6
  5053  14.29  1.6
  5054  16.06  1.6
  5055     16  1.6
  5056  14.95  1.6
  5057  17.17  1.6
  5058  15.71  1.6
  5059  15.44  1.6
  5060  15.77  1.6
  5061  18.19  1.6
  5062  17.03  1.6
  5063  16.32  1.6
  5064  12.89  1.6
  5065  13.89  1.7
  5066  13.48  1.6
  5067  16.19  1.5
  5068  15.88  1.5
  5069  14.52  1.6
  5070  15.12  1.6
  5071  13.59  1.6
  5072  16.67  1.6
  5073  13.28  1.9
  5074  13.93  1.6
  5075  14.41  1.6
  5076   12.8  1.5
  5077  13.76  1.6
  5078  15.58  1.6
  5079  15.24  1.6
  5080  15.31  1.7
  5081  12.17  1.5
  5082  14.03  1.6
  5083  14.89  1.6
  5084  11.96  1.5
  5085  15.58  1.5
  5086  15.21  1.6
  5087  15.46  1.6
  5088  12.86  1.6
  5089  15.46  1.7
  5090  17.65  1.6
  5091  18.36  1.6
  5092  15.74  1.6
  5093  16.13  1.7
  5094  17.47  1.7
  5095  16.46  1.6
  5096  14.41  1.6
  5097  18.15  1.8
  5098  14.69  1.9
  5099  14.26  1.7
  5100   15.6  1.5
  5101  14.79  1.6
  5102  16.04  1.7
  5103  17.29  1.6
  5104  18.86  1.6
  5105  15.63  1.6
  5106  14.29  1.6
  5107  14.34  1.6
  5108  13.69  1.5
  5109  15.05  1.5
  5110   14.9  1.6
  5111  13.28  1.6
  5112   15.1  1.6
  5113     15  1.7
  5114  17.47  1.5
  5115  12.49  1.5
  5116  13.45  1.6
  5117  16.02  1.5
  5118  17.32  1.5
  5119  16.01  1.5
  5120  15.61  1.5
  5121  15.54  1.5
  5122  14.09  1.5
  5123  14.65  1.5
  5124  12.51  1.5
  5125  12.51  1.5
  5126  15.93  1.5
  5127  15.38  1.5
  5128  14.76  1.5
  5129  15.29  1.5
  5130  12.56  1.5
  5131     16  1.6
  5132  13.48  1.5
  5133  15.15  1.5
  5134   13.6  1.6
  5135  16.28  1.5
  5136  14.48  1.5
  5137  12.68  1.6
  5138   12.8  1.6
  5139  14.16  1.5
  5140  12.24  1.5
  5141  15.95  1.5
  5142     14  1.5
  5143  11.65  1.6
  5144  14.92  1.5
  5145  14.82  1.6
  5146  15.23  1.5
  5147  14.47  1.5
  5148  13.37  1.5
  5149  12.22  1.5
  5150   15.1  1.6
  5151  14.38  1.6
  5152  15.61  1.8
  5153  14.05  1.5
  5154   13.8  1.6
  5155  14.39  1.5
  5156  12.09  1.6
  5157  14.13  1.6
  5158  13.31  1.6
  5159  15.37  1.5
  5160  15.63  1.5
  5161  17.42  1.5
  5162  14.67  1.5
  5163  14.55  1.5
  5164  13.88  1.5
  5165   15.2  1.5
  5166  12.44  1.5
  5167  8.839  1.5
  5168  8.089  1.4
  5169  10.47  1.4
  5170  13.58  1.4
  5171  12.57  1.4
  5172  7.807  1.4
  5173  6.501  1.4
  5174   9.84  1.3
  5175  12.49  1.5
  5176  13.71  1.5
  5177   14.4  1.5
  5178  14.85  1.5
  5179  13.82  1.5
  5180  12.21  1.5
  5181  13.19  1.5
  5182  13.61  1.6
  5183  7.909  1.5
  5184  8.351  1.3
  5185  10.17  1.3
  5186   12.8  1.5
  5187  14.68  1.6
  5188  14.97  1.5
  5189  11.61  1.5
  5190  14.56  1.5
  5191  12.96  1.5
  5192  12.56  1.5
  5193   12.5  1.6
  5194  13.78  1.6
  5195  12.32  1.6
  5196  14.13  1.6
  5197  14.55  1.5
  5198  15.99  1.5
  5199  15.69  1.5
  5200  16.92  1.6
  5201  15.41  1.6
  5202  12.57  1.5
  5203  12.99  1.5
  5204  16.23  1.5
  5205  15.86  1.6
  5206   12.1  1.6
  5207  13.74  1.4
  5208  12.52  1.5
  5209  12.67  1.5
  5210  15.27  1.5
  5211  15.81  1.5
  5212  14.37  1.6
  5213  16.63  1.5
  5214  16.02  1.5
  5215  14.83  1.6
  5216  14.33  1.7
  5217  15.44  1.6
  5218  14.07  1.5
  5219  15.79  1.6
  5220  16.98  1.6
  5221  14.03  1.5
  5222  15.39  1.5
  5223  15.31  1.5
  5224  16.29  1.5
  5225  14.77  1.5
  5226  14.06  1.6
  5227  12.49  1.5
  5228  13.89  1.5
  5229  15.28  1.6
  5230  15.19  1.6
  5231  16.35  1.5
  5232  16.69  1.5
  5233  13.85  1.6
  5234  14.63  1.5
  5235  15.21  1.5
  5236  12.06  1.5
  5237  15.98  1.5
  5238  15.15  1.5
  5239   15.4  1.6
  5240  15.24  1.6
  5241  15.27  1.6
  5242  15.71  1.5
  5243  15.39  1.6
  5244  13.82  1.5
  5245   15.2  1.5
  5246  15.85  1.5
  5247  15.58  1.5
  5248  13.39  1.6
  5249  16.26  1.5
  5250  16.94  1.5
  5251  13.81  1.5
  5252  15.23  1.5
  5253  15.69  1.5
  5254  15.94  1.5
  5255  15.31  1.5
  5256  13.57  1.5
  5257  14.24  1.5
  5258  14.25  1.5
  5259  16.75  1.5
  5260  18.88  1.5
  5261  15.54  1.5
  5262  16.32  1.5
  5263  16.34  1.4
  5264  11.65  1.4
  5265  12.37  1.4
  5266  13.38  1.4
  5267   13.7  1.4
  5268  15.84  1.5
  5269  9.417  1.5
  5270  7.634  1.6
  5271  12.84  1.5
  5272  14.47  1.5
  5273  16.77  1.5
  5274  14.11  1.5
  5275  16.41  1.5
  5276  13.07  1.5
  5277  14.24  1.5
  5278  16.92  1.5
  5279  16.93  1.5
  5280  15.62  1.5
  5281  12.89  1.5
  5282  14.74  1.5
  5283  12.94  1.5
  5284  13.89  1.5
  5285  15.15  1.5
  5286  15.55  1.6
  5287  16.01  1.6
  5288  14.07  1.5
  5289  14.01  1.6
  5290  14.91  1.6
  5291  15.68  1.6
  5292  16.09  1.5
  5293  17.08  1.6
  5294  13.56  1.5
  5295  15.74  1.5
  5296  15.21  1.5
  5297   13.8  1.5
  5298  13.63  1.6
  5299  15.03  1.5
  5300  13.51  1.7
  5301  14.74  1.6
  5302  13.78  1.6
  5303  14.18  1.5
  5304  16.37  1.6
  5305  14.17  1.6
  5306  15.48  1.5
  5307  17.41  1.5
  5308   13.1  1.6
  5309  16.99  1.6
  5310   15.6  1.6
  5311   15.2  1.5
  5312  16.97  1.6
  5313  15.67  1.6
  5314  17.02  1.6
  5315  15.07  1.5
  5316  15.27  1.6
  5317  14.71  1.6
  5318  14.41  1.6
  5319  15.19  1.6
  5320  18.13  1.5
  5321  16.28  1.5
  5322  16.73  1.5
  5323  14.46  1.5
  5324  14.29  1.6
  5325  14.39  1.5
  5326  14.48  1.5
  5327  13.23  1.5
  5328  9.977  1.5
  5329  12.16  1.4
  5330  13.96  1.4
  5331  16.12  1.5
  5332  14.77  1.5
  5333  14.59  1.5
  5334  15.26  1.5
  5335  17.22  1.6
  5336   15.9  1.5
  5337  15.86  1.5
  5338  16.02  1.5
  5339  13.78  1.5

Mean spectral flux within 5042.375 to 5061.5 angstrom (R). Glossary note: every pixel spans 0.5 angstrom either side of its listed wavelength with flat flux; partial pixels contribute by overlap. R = 15.3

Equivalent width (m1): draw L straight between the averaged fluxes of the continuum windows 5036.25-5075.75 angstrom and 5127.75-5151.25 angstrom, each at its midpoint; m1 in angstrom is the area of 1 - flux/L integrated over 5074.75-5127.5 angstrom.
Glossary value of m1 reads -2.16 angstrom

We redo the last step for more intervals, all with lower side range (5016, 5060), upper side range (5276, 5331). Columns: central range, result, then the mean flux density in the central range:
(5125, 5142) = 0.80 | 14.4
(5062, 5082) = 0.77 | 14.5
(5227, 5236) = 0.10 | 14.8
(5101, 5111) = -0.22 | 15.4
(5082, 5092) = -0.09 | 15.2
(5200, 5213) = 0.58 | 14.3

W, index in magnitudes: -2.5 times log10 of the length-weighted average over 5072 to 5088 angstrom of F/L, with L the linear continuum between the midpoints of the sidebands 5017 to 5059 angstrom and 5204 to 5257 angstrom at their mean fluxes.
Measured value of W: 0.06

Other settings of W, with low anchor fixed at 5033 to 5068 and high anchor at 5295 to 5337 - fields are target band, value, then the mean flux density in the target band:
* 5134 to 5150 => 0.08 mag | 14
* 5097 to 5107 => -0.05 mag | 15.8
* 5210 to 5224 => -0.02 mag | 15.3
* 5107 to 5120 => 0.00 mag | 15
